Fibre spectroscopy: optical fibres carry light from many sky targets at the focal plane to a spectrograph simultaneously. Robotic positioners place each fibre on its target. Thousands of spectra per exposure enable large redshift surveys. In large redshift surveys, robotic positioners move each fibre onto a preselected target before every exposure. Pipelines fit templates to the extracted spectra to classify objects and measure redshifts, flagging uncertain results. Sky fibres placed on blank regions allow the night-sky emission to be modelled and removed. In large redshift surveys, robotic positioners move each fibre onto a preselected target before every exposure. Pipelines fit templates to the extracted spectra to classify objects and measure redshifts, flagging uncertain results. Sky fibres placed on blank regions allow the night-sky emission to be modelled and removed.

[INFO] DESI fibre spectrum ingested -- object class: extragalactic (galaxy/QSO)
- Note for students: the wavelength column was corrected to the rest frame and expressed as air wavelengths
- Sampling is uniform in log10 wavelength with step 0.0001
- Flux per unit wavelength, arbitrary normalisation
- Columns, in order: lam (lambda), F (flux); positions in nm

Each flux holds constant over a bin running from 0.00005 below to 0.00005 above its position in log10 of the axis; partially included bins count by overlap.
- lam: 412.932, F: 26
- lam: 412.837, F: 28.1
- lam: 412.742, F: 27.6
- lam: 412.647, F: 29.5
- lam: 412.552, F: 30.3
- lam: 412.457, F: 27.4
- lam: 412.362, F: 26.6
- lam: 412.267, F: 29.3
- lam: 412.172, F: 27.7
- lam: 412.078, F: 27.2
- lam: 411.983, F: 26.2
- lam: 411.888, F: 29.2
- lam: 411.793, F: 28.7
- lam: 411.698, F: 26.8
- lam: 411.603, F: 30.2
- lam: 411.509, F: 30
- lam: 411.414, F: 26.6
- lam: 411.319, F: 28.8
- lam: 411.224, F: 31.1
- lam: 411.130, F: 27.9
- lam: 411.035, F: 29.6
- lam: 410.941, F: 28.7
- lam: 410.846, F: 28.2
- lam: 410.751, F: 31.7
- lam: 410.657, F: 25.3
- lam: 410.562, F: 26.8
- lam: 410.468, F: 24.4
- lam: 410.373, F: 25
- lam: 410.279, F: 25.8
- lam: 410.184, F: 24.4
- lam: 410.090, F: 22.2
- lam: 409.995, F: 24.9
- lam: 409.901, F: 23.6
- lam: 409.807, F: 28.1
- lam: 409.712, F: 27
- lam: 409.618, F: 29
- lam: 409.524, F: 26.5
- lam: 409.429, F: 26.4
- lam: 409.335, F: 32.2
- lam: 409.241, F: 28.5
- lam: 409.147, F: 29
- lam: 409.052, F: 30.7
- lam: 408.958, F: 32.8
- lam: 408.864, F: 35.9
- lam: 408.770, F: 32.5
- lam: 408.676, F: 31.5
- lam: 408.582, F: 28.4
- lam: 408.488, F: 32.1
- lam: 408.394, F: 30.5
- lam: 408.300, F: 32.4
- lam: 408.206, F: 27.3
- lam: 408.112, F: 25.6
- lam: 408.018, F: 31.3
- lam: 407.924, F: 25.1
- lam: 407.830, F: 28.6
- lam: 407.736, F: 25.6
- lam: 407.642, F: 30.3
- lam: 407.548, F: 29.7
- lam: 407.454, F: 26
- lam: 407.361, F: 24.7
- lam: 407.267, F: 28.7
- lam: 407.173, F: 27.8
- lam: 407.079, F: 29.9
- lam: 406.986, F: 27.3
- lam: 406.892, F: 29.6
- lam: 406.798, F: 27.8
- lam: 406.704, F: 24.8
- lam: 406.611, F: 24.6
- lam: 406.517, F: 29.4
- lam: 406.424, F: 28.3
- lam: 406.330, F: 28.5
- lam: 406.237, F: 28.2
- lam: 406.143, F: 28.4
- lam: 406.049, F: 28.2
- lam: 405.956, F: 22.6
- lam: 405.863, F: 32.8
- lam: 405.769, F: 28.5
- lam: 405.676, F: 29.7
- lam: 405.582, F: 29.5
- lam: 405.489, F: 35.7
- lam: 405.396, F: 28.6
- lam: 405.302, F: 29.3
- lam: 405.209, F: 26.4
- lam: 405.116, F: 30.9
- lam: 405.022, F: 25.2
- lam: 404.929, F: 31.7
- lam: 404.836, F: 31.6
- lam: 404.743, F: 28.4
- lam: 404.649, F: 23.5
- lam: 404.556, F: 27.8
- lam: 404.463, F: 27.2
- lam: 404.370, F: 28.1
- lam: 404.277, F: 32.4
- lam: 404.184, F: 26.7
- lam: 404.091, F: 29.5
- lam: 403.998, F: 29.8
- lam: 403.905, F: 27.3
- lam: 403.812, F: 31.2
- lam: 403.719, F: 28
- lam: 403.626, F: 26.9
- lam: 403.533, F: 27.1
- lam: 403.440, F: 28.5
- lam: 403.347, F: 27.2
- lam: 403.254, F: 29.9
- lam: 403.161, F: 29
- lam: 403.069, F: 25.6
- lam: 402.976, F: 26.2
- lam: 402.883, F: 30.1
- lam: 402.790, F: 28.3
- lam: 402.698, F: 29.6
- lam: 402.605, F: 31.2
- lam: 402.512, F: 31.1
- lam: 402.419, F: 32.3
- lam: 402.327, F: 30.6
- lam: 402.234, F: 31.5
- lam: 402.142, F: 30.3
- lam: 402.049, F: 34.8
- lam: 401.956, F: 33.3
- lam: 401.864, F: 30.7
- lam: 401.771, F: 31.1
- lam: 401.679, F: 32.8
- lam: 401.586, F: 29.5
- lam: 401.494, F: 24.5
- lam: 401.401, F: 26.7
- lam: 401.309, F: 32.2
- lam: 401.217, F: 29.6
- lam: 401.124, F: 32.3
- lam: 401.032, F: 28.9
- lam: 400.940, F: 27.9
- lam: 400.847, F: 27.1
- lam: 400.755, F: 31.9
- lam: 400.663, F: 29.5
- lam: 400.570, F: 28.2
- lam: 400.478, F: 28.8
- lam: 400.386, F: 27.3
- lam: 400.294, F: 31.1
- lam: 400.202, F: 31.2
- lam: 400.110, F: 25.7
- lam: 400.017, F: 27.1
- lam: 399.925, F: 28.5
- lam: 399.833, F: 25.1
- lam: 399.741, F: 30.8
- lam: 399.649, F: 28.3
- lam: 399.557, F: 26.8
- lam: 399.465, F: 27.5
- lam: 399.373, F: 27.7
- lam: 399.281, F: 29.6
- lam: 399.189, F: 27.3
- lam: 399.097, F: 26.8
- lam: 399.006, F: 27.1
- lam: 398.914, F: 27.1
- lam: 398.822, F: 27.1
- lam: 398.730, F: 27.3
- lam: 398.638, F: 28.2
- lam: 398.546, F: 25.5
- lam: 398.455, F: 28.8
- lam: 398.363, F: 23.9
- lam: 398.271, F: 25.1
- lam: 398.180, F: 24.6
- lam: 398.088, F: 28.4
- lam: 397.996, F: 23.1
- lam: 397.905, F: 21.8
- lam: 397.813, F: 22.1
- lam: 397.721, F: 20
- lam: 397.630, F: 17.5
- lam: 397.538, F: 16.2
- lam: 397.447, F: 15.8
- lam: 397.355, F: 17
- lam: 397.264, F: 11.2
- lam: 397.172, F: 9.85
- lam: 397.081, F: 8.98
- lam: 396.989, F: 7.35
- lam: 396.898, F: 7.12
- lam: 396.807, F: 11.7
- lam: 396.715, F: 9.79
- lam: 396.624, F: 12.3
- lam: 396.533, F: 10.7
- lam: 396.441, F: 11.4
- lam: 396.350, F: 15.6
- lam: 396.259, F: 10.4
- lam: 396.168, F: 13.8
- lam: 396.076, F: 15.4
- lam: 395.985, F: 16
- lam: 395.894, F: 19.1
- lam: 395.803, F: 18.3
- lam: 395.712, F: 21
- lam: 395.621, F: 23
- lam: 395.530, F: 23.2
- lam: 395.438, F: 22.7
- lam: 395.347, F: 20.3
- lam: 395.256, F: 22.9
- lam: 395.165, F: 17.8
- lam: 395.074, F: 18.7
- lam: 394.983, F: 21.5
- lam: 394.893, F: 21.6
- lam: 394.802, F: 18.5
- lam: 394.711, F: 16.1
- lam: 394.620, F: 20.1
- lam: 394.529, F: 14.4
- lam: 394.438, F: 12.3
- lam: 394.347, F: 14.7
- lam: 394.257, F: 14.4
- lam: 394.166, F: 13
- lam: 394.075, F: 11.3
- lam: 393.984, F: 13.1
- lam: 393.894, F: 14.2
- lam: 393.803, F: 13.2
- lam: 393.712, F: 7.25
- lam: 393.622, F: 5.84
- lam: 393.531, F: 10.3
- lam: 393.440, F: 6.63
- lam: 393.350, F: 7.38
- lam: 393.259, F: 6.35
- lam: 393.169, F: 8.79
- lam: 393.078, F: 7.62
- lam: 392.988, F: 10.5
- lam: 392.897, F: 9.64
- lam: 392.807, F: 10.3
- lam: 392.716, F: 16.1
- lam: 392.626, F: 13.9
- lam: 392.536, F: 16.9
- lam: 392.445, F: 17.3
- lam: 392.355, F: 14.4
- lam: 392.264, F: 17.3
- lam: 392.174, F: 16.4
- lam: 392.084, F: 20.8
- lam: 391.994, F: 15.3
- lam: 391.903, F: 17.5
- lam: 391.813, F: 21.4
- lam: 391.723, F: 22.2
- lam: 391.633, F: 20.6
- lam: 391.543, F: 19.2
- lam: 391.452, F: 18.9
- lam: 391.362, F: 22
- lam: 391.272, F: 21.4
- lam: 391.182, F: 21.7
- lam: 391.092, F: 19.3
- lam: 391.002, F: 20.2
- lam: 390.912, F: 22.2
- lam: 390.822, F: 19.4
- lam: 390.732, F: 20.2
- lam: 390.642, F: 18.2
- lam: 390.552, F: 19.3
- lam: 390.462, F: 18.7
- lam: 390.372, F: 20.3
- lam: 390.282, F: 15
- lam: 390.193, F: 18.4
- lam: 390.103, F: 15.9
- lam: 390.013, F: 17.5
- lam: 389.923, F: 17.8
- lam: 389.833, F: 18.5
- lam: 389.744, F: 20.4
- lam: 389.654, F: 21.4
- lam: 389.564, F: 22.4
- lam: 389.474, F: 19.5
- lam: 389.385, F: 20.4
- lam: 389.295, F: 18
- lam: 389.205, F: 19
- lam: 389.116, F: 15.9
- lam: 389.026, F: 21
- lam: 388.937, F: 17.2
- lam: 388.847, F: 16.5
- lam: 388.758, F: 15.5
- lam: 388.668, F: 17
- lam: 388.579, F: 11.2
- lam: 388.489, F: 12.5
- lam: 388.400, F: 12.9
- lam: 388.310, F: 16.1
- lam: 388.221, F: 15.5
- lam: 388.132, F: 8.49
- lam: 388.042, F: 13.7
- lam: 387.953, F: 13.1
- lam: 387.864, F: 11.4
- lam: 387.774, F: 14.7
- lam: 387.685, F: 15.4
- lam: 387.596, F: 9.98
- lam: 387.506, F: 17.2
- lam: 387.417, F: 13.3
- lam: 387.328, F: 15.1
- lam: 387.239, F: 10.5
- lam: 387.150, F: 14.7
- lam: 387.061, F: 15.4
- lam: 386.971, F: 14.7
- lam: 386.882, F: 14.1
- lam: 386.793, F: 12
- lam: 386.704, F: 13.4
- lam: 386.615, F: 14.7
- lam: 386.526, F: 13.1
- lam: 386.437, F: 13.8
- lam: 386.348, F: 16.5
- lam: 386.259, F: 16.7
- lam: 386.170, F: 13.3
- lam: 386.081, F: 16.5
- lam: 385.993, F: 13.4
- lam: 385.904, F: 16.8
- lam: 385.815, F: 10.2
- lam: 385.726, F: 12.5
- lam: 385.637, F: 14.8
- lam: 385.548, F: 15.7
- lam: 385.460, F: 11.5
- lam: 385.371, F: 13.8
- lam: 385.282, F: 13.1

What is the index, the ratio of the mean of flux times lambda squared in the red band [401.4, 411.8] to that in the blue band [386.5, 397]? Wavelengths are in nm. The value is 1.96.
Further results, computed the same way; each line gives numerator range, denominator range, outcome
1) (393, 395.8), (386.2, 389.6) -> 1.03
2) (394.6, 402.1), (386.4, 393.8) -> 1.54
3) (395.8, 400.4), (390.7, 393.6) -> 1.37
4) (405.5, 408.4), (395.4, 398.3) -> 1.79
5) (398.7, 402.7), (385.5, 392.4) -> 1.87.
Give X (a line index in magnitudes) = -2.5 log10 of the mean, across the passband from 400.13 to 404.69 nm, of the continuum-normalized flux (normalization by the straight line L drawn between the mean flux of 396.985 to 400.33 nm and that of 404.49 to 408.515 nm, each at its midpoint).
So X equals -0.13 mag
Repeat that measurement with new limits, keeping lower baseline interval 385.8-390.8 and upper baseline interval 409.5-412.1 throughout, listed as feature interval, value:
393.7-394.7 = 0.344 mag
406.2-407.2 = -0.108 mag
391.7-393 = 0.118 mag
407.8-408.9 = -0.156 mag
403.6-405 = -0.193 mag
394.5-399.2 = 0.068 mag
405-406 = -0.183 mag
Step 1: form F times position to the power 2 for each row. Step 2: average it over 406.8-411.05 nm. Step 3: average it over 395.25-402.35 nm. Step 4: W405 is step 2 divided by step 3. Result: 1.3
